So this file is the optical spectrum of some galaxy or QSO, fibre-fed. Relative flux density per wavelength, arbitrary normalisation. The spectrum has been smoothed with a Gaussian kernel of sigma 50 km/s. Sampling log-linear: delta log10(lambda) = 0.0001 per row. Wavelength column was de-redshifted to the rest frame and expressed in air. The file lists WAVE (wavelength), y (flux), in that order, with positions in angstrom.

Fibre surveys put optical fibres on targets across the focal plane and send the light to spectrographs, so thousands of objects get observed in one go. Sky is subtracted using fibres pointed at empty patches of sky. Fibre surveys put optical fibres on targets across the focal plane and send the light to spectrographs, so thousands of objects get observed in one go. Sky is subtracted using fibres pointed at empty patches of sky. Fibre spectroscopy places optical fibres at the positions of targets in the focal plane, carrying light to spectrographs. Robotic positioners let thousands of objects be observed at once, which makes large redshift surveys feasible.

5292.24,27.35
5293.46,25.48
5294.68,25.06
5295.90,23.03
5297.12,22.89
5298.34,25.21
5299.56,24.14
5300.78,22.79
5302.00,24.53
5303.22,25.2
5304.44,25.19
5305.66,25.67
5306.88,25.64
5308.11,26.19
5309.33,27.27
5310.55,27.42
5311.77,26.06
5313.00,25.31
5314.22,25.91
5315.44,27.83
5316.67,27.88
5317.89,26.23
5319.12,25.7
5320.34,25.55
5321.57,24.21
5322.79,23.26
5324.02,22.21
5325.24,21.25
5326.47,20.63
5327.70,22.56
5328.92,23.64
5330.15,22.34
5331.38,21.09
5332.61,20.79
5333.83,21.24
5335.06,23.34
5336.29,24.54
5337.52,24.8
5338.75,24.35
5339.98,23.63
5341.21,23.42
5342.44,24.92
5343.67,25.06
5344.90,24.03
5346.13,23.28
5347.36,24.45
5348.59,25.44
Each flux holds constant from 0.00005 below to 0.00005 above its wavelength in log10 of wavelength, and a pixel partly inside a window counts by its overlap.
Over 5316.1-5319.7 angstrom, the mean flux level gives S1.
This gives 26.6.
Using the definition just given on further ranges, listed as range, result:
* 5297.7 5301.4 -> 24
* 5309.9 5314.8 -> 26.2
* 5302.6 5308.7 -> 25.6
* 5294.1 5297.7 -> 23.6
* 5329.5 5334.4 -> 21.4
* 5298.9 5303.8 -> 24.2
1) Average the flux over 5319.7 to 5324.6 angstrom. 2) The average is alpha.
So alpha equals 23.8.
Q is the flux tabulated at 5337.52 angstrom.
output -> 24.8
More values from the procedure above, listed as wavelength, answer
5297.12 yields 22.89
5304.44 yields 25.19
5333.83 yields 21.24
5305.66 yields 25.67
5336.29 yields 24.54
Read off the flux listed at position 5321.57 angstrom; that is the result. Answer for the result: 24.21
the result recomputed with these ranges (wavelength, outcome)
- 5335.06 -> 23.34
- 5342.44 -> 24.92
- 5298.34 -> 25.21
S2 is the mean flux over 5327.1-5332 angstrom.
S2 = 22.4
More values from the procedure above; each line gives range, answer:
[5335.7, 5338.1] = 24.7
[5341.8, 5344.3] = 25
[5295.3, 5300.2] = 23.8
